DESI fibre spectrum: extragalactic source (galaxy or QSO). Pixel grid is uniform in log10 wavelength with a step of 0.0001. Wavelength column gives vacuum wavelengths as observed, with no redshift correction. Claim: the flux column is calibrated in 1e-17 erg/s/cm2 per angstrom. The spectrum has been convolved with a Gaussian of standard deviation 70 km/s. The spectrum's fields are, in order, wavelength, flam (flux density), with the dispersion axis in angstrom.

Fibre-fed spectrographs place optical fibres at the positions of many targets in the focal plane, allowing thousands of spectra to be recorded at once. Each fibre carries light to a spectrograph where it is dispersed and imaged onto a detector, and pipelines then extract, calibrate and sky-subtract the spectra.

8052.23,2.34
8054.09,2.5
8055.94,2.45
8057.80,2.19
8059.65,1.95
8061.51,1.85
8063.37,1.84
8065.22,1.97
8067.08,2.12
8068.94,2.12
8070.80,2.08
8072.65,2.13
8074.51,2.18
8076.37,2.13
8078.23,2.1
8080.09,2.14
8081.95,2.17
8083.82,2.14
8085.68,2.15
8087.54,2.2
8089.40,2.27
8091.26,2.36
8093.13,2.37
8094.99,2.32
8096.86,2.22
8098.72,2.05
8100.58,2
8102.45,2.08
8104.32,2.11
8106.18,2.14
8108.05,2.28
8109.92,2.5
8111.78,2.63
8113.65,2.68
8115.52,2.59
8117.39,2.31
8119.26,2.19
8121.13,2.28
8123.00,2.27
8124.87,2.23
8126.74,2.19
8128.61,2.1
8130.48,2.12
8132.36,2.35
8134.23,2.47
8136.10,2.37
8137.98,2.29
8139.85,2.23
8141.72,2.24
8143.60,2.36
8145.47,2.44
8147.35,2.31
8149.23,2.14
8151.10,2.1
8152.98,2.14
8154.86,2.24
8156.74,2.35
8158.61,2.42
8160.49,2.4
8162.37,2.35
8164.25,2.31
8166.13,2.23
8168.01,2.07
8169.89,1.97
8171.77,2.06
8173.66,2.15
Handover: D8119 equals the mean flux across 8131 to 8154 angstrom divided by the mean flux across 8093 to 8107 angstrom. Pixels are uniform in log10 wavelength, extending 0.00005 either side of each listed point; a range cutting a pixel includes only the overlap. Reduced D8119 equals 1.06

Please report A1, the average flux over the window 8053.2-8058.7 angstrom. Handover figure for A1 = 2.38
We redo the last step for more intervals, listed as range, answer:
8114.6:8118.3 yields 2.45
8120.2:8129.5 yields 2.22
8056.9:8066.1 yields 1.96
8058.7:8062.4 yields 1.9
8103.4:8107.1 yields 2.13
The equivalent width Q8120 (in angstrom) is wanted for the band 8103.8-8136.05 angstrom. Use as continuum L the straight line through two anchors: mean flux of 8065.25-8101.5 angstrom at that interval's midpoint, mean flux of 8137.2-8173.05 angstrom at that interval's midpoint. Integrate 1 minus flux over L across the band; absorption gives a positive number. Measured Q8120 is -1.7 angstrom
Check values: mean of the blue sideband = 2.17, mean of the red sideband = 2.24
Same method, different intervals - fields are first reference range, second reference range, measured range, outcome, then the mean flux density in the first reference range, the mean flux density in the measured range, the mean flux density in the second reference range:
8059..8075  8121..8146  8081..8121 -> -2.21 angstrom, 2.02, 2.27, 2.28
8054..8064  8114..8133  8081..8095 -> -0.39 angstrom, 2.11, 2.24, 2.27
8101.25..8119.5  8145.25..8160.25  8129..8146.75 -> -0.13 angstrom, 2.35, 2.31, 2.27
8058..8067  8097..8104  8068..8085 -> -1.20 angstrom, 1.95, 2.13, 2.07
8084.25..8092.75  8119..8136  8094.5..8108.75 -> 0.68 angstrom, 2.25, 2.14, 2.25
